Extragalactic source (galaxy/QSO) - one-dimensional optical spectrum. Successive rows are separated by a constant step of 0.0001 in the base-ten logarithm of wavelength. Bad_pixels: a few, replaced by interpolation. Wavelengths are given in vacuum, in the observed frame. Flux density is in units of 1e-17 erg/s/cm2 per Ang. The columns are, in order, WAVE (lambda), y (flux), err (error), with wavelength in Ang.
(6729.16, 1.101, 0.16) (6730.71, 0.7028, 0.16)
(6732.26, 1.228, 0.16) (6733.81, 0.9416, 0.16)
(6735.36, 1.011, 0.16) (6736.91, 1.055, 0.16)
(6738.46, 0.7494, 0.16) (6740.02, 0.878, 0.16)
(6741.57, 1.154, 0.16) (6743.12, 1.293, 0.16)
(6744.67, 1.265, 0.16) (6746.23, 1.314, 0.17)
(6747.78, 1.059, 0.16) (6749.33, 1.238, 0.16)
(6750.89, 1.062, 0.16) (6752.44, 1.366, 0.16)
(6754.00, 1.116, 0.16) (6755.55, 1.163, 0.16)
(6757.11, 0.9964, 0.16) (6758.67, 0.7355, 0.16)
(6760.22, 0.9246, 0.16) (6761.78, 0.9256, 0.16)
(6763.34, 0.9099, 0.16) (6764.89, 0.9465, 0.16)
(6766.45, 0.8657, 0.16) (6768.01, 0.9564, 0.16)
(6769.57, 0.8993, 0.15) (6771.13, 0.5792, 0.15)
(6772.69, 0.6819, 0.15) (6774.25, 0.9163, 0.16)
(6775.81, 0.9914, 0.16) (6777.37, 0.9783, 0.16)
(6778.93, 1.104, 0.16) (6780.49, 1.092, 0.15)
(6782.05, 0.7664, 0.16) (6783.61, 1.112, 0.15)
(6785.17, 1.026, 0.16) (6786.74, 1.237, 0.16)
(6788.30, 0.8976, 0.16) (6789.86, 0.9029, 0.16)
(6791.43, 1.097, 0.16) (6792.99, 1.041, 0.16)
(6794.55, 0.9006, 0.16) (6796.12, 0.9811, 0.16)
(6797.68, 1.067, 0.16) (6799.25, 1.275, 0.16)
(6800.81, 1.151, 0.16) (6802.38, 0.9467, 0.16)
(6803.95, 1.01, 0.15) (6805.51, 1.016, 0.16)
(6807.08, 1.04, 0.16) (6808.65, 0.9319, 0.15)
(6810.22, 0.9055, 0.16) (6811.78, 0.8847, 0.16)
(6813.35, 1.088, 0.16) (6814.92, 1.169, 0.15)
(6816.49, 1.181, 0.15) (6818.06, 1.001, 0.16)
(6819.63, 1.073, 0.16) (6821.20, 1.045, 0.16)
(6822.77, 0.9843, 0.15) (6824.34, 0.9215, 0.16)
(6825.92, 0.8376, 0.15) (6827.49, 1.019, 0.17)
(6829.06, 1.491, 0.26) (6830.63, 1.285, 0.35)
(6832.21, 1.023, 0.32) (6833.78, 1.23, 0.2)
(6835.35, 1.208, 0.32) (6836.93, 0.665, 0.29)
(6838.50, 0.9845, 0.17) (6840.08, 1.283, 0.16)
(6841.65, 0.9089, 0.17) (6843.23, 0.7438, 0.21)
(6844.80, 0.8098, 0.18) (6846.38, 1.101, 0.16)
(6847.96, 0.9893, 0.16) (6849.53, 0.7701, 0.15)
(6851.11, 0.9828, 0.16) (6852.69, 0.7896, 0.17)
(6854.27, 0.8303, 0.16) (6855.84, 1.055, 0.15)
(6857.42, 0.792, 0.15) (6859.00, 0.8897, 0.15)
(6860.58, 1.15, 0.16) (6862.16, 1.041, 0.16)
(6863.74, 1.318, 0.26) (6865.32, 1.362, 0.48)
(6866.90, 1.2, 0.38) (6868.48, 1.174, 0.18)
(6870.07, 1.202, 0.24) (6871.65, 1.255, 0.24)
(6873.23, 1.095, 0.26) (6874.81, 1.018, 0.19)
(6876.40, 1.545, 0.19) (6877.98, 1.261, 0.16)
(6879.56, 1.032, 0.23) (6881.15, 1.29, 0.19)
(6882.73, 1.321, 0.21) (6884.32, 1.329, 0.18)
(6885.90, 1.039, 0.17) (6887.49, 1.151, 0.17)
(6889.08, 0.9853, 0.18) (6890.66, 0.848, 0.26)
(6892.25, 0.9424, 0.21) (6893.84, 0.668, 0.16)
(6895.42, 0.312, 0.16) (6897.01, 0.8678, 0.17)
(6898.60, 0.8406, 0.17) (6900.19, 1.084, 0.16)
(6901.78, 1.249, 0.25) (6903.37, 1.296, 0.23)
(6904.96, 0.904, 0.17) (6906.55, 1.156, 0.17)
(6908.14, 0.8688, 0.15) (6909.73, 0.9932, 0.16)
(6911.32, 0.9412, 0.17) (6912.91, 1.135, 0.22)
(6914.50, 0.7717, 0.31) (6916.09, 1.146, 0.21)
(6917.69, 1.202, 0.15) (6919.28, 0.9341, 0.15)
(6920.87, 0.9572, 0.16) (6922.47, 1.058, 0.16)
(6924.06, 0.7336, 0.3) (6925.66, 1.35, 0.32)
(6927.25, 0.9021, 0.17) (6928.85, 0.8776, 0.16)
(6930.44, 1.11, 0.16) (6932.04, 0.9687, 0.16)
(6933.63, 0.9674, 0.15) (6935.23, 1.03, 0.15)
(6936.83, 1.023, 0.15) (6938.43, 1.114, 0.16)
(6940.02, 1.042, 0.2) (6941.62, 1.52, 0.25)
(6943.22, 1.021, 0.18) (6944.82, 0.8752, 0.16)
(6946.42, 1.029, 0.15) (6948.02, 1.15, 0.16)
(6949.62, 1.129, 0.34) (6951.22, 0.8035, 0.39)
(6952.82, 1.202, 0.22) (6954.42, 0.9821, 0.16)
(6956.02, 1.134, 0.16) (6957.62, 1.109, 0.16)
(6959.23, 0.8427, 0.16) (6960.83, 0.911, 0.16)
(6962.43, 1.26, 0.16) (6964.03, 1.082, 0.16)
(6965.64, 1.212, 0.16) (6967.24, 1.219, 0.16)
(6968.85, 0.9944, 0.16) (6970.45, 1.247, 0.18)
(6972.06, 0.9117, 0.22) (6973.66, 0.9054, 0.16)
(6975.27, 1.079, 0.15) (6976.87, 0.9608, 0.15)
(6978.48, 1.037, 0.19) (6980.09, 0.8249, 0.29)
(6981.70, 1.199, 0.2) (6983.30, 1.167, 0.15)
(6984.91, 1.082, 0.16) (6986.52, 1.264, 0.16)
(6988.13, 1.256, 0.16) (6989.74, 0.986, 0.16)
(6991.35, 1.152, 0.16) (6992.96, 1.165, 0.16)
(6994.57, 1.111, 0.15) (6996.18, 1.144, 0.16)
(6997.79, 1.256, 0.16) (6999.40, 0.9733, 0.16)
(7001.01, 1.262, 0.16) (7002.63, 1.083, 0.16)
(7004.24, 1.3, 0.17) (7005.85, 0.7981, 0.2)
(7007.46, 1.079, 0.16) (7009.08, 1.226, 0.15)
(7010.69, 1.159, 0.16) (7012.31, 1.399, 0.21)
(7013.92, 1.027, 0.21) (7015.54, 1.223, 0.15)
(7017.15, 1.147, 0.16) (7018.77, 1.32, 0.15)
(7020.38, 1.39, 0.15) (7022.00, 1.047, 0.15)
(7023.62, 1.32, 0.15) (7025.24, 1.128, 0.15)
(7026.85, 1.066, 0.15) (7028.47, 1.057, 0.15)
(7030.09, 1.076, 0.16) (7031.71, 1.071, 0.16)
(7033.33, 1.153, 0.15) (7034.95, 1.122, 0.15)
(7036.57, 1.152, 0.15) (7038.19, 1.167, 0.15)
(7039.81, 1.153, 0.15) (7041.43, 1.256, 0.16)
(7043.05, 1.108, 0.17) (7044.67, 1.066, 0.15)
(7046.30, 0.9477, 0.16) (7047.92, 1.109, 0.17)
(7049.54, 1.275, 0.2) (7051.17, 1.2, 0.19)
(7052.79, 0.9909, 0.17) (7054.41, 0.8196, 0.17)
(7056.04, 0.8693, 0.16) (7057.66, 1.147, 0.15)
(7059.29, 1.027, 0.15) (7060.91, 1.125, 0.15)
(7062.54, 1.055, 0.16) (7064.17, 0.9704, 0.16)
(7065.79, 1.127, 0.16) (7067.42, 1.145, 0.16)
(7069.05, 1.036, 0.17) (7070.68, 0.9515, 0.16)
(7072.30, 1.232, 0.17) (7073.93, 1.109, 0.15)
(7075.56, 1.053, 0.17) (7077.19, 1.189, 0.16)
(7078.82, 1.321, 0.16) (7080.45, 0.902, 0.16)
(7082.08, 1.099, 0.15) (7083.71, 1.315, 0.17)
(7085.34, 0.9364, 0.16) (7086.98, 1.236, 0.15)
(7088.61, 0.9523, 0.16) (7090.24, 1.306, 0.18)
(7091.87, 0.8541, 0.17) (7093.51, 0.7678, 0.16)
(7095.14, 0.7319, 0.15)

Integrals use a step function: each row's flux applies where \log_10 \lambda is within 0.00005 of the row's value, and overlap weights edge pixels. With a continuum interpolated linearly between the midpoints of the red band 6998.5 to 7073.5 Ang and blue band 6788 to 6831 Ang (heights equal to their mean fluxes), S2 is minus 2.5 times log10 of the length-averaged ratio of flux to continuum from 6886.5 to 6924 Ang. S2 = 0.11 mag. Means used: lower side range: 1.04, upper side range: 1.12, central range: 0.966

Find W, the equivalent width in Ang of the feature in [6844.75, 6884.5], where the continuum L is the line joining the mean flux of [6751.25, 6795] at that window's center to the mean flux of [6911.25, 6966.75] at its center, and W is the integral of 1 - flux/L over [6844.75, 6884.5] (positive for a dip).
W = -3.5 Ang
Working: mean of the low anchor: 0.97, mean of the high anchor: 1.05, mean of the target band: 1.1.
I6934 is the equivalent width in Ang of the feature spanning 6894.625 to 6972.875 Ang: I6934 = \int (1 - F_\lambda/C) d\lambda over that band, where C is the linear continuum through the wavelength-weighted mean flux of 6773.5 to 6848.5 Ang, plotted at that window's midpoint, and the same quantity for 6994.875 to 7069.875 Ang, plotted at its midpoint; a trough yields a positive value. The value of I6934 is 3.6 Ang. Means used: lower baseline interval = 1.03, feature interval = 1.03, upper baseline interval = 1.12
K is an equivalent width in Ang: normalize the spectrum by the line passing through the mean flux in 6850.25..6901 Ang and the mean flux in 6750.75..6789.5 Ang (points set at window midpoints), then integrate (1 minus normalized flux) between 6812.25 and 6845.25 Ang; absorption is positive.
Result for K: -1.04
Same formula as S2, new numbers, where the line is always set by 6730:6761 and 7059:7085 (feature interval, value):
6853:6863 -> 0.13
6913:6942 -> 0.05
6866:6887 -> -0.13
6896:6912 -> 0.07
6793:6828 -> 0.05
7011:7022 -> -0.13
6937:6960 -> 0.02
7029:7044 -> -0.04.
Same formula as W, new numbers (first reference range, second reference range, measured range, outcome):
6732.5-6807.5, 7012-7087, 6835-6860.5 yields 2.8 Ang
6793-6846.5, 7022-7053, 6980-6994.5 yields -0.4 Ang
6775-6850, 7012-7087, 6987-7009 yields -0.6 Ang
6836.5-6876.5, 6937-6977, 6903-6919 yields 0.3 Ang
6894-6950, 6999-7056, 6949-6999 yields -0.6 Ang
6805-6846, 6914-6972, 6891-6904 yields 1.8 Ang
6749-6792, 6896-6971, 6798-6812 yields -0.5 Ang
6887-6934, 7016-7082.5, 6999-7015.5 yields -1.1 Ang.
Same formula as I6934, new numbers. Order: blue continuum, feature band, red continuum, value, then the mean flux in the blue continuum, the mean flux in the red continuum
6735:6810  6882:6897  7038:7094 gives 1.3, 1.01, 1.08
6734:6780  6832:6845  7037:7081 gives 0.5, 1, 1.09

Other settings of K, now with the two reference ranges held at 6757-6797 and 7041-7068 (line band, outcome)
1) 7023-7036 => -0.8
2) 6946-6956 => -0.3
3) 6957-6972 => -0.9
